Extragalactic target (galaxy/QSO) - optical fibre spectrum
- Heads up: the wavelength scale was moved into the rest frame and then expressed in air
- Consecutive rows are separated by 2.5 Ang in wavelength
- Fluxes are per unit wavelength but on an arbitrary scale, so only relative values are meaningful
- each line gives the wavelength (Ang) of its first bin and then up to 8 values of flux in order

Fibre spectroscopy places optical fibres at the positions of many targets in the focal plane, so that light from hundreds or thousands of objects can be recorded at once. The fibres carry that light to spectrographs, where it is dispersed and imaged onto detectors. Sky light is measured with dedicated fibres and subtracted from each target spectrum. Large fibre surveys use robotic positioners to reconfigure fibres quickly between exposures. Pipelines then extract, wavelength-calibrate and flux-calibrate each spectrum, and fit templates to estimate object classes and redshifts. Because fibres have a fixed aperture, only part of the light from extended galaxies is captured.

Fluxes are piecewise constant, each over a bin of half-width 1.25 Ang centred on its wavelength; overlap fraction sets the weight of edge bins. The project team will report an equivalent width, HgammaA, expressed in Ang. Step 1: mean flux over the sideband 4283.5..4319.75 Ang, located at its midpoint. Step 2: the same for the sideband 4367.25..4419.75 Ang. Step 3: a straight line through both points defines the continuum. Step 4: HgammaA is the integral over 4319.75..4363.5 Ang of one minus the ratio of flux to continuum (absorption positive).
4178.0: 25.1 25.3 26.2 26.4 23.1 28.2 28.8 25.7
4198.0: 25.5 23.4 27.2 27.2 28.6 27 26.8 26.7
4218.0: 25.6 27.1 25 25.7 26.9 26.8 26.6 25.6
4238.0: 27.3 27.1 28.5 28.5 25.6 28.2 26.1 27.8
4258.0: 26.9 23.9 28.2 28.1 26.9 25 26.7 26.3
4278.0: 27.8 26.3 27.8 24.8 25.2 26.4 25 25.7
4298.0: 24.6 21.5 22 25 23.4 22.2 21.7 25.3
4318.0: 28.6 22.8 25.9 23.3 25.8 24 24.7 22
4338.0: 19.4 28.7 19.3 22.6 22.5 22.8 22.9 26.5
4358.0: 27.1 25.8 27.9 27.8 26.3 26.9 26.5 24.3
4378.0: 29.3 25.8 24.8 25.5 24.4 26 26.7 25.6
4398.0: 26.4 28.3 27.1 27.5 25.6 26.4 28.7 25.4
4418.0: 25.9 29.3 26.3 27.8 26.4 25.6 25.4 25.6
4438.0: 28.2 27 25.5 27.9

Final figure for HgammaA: 2.1 Ang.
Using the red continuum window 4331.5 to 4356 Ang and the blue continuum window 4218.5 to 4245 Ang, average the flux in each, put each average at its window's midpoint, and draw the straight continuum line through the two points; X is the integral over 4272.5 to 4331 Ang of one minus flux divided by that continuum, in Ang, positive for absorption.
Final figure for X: -1.2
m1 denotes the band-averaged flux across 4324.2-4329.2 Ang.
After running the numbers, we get 24.6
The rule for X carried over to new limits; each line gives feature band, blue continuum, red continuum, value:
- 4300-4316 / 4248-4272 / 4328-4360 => 1.3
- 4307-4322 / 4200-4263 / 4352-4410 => 1.4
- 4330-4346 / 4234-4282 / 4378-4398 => 2.0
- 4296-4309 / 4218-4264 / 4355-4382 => 1.6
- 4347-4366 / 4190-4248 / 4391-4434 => 1.0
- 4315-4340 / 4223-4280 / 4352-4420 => 2.2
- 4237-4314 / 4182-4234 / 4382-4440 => 1.8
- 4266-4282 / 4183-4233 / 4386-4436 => -0.1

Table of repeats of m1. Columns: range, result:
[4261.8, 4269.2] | 27.7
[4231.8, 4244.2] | 27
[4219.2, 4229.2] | 26.2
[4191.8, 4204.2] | 26.1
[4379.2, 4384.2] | 25.3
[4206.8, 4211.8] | 27.8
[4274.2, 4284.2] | 27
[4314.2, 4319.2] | 26.9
